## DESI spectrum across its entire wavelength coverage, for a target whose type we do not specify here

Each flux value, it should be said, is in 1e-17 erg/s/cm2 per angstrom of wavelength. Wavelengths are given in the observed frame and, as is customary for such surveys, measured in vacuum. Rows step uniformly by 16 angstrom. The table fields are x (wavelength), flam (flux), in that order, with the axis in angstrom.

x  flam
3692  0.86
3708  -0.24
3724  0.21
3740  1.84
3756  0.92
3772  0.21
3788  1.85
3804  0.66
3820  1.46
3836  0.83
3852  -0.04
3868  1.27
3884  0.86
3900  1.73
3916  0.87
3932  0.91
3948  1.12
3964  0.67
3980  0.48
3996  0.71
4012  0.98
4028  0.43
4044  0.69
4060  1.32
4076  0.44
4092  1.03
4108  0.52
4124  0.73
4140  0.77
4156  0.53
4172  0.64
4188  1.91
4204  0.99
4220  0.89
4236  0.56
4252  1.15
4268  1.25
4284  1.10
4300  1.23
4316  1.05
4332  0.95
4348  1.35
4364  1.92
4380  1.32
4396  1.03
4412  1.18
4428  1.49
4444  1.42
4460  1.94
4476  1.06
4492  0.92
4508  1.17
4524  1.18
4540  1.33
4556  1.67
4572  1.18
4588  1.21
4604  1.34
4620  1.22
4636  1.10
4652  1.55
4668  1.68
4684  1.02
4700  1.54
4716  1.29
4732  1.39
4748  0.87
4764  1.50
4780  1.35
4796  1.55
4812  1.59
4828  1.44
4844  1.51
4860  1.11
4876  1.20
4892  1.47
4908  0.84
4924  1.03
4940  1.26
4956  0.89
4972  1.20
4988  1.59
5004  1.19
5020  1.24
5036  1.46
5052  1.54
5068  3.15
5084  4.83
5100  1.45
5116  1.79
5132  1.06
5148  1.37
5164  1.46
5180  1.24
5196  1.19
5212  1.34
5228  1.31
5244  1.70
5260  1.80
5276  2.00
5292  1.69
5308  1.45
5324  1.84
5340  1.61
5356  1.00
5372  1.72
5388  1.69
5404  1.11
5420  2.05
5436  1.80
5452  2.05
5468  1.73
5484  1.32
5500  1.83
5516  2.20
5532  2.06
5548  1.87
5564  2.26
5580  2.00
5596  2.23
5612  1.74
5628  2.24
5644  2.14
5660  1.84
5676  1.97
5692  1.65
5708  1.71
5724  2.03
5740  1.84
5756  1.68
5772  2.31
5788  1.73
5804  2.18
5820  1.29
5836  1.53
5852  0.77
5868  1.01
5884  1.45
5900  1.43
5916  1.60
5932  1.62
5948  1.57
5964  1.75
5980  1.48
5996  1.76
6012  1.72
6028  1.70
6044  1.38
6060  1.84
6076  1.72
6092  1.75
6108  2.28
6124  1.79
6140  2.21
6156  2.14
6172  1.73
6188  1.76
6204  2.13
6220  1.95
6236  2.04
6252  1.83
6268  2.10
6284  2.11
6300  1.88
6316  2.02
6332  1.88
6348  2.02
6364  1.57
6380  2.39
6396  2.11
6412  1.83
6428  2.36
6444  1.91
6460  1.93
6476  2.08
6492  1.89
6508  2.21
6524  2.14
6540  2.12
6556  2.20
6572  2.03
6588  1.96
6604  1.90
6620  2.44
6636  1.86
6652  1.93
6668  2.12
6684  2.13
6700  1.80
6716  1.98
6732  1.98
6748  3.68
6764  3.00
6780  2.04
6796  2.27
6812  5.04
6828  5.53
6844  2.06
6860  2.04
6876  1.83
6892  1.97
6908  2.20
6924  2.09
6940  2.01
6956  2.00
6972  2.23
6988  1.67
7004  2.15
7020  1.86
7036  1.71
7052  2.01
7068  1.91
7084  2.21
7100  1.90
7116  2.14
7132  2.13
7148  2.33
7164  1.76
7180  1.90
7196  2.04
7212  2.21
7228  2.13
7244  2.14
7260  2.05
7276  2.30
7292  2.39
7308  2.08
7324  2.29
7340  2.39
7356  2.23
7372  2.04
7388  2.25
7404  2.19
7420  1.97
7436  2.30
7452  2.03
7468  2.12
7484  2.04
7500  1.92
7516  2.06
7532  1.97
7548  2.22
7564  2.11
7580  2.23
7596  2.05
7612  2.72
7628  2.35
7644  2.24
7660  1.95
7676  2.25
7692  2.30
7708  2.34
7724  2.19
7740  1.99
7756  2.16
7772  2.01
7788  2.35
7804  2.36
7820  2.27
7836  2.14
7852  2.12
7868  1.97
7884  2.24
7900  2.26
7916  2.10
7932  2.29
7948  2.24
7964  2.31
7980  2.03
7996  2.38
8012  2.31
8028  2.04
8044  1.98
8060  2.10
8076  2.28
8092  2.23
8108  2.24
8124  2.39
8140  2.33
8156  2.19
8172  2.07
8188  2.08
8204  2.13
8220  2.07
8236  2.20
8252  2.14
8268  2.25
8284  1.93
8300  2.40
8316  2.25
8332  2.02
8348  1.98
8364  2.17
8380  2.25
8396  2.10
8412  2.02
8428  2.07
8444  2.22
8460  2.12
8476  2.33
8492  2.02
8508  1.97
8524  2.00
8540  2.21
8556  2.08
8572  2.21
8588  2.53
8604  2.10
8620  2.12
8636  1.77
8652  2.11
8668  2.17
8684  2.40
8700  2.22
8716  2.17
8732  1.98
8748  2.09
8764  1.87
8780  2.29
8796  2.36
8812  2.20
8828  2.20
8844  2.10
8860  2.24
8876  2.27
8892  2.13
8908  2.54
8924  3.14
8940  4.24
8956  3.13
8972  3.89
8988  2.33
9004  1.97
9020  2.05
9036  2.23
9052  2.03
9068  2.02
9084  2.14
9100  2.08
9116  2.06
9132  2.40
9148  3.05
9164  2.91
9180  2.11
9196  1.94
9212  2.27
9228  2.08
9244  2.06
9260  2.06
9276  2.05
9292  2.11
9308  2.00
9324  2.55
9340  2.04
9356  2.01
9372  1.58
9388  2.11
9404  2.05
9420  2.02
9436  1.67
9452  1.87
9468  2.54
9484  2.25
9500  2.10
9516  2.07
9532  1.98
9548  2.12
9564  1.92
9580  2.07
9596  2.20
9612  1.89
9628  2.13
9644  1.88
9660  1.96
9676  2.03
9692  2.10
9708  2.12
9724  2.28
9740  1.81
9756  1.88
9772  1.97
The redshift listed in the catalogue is 0.362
